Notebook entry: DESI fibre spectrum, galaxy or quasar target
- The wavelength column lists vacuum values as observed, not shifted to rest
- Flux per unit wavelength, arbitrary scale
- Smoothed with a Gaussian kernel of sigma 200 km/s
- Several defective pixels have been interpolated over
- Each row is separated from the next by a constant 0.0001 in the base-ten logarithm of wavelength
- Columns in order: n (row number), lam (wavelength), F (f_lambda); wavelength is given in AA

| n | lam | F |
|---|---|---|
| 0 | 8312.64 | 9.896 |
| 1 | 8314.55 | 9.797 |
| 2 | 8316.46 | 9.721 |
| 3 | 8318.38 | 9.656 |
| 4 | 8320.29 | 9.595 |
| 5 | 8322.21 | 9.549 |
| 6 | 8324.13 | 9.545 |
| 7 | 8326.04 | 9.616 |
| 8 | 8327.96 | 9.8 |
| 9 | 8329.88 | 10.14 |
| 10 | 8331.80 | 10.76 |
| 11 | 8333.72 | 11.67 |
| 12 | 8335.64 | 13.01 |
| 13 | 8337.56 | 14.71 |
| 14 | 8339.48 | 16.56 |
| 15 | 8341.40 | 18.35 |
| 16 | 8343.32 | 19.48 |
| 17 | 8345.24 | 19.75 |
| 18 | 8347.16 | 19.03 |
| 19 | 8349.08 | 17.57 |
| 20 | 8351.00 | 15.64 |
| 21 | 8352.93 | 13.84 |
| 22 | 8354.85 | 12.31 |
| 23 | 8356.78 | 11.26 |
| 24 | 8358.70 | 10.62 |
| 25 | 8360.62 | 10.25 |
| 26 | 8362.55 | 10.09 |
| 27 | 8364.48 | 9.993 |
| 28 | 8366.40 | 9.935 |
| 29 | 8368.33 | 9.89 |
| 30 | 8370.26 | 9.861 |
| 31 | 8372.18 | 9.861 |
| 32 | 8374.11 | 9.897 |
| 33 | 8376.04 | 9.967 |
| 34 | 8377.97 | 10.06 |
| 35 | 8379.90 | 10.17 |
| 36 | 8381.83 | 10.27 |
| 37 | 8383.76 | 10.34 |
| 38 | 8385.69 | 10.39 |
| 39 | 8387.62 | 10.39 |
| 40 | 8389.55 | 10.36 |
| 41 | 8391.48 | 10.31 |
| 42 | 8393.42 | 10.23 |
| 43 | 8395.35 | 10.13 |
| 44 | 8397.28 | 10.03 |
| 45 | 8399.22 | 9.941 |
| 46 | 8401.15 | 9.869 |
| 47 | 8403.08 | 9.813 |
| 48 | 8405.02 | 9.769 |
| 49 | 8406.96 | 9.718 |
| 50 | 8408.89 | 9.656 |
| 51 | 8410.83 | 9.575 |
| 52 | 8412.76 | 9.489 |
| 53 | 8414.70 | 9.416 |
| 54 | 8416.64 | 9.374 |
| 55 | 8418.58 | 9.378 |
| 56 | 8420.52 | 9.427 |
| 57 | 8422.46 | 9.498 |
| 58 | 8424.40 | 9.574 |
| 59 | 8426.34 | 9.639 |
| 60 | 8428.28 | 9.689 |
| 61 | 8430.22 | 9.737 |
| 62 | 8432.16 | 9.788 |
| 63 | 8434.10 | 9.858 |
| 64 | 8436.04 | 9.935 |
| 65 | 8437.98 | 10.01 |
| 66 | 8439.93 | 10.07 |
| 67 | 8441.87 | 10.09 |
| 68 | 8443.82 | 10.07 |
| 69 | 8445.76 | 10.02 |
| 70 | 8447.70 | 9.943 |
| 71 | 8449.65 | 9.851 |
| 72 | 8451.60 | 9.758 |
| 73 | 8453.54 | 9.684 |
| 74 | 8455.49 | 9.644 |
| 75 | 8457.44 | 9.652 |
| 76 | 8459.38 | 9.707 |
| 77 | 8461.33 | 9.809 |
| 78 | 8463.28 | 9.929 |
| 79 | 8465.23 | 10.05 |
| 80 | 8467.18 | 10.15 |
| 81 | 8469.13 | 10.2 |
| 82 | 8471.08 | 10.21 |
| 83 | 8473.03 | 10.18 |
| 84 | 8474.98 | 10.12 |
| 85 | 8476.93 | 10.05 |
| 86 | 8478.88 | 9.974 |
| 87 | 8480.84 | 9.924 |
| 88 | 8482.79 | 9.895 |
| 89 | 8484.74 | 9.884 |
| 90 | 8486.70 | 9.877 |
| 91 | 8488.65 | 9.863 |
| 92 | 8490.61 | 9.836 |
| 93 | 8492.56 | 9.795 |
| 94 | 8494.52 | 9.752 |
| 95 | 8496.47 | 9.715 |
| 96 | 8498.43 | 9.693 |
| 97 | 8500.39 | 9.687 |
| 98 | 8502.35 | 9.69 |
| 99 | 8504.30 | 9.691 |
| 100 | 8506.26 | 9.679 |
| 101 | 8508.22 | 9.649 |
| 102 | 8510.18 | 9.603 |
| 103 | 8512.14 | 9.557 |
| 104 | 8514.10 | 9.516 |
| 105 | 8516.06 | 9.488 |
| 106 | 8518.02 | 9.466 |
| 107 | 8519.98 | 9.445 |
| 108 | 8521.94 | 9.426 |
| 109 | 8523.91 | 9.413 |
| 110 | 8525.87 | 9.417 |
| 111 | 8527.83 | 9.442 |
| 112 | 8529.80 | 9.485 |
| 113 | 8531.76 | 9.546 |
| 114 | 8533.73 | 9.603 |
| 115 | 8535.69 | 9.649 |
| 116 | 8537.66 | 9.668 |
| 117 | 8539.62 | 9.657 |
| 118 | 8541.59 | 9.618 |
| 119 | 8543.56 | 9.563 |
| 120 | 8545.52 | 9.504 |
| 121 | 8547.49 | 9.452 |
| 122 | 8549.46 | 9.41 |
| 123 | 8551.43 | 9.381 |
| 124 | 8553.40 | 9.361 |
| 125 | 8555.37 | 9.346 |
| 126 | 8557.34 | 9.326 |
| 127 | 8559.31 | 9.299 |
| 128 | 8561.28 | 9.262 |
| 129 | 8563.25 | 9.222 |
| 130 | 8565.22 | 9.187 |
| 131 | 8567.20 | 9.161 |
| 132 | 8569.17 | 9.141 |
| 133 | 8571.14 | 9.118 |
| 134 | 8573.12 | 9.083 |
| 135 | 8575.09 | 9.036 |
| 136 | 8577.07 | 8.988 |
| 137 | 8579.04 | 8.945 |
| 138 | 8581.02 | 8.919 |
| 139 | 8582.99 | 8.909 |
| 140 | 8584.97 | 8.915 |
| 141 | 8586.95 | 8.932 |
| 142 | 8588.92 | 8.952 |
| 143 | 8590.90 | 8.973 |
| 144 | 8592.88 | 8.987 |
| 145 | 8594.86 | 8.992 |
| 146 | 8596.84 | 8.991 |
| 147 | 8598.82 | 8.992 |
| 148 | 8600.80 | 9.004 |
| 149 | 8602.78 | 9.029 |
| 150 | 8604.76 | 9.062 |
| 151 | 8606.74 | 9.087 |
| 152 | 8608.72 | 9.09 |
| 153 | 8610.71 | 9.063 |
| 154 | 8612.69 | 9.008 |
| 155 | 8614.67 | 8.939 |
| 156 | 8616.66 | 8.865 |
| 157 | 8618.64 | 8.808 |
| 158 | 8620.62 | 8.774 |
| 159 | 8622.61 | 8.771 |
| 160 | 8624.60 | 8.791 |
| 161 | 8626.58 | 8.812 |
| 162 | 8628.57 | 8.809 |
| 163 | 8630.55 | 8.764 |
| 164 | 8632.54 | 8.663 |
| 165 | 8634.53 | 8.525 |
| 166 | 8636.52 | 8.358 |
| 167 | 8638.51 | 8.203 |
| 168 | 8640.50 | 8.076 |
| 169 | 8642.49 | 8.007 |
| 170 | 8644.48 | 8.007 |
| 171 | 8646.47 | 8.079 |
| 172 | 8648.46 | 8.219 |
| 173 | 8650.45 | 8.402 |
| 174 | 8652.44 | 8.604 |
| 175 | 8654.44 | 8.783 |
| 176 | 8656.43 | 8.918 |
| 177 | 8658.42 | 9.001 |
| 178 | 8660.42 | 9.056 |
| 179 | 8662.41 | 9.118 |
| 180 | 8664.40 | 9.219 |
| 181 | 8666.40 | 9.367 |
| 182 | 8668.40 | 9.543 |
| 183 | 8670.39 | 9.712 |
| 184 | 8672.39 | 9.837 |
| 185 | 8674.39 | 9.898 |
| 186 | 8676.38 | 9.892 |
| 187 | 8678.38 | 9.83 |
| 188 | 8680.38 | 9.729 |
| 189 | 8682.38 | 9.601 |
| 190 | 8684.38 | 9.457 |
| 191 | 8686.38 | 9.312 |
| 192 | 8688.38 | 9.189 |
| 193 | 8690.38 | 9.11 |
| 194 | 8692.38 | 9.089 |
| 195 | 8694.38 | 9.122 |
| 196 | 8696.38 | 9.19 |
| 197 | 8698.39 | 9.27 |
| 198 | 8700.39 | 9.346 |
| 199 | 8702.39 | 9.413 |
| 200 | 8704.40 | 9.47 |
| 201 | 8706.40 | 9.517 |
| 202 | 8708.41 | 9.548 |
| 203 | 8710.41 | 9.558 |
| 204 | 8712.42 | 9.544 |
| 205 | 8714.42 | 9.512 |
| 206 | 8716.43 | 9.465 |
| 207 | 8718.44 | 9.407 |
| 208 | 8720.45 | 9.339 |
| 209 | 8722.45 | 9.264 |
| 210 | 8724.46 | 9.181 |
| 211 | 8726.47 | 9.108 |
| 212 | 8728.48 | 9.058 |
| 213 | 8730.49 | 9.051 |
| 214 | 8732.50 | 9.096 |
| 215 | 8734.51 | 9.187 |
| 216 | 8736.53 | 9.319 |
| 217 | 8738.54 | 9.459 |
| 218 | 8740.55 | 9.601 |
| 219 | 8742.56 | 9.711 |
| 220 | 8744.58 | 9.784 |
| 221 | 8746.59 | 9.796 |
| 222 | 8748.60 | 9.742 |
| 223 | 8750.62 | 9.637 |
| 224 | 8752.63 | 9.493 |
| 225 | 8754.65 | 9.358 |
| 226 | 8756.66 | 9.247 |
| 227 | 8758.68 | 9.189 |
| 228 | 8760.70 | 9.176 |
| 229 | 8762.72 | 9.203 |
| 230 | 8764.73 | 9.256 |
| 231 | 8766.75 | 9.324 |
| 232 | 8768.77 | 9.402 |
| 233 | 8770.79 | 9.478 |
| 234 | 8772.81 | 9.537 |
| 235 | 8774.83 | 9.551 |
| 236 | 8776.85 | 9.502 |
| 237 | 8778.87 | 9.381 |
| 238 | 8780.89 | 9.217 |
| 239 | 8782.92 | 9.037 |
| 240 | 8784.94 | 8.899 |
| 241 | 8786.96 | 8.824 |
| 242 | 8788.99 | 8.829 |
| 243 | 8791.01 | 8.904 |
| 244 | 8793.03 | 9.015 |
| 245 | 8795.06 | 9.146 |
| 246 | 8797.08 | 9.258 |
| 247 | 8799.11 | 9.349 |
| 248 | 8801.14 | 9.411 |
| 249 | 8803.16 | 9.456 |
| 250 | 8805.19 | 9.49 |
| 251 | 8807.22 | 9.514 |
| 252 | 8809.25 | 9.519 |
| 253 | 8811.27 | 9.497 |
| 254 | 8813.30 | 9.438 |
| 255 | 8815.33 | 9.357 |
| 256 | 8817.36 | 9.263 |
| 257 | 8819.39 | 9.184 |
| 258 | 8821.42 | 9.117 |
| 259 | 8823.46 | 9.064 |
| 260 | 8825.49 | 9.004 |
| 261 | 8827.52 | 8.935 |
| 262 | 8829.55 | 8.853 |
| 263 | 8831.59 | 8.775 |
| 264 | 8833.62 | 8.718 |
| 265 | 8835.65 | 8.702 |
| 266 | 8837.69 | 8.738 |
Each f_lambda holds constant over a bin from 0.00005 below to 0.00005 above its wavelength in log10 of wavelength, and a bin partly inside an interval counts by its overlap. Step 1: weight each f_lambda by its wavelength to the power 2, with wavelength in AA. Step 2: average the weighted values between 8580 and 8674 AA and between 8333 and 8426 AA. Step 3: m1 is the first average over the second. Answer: 0.82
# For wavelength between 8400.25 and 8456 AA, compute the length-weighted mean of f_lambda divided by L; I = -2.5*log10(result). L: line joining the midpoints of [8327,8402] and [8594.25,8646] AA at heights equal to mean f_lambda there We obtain 0.15 mag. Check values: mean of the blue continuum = 12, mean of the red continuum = 8.74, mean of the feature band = 9.74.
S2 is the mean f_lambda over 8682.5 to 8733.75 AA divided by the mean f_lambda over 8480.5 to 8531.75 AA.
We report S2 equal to 1.0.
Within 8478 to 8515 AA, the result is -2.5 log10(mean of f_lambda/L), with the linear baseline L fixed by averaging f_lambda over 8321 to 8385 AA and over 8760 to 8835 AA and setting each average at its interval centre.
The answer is 0.15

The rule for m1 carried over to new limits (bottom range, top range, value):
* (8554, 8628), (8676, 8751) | 1.07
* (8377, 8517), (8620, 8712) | 0.97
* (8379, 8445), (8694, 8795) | 1.02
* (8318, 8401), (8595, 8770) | 0.84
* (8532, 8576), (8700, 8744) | 1.04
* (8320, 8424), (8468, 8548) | 0.89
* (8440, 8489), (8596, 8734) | 0.96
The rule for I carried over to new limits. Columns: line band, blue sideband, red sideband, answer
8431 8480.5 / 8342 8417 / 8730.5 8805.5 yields 0.10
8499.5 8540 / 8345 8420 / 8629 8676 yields 0.03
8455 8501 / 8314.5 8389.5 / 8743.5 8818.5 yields 0.13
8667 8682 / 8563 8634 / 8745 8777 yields -0.07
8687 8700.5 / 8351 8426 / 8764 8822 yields 0.04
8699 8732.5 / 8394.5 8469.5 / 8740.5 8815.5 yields 0.01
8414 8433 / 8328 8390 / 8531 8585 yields 0.19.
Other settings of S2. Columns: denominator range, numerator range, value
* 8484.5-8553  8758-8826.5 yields 0.96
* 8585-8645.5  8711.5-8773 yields 1.07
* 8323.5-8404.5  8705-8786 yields 0.80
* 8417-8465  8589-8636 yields 0.91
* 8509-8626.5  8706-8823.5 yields 1.01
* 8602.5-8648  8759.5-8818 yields 1.07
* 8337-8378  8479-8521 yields 0.74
